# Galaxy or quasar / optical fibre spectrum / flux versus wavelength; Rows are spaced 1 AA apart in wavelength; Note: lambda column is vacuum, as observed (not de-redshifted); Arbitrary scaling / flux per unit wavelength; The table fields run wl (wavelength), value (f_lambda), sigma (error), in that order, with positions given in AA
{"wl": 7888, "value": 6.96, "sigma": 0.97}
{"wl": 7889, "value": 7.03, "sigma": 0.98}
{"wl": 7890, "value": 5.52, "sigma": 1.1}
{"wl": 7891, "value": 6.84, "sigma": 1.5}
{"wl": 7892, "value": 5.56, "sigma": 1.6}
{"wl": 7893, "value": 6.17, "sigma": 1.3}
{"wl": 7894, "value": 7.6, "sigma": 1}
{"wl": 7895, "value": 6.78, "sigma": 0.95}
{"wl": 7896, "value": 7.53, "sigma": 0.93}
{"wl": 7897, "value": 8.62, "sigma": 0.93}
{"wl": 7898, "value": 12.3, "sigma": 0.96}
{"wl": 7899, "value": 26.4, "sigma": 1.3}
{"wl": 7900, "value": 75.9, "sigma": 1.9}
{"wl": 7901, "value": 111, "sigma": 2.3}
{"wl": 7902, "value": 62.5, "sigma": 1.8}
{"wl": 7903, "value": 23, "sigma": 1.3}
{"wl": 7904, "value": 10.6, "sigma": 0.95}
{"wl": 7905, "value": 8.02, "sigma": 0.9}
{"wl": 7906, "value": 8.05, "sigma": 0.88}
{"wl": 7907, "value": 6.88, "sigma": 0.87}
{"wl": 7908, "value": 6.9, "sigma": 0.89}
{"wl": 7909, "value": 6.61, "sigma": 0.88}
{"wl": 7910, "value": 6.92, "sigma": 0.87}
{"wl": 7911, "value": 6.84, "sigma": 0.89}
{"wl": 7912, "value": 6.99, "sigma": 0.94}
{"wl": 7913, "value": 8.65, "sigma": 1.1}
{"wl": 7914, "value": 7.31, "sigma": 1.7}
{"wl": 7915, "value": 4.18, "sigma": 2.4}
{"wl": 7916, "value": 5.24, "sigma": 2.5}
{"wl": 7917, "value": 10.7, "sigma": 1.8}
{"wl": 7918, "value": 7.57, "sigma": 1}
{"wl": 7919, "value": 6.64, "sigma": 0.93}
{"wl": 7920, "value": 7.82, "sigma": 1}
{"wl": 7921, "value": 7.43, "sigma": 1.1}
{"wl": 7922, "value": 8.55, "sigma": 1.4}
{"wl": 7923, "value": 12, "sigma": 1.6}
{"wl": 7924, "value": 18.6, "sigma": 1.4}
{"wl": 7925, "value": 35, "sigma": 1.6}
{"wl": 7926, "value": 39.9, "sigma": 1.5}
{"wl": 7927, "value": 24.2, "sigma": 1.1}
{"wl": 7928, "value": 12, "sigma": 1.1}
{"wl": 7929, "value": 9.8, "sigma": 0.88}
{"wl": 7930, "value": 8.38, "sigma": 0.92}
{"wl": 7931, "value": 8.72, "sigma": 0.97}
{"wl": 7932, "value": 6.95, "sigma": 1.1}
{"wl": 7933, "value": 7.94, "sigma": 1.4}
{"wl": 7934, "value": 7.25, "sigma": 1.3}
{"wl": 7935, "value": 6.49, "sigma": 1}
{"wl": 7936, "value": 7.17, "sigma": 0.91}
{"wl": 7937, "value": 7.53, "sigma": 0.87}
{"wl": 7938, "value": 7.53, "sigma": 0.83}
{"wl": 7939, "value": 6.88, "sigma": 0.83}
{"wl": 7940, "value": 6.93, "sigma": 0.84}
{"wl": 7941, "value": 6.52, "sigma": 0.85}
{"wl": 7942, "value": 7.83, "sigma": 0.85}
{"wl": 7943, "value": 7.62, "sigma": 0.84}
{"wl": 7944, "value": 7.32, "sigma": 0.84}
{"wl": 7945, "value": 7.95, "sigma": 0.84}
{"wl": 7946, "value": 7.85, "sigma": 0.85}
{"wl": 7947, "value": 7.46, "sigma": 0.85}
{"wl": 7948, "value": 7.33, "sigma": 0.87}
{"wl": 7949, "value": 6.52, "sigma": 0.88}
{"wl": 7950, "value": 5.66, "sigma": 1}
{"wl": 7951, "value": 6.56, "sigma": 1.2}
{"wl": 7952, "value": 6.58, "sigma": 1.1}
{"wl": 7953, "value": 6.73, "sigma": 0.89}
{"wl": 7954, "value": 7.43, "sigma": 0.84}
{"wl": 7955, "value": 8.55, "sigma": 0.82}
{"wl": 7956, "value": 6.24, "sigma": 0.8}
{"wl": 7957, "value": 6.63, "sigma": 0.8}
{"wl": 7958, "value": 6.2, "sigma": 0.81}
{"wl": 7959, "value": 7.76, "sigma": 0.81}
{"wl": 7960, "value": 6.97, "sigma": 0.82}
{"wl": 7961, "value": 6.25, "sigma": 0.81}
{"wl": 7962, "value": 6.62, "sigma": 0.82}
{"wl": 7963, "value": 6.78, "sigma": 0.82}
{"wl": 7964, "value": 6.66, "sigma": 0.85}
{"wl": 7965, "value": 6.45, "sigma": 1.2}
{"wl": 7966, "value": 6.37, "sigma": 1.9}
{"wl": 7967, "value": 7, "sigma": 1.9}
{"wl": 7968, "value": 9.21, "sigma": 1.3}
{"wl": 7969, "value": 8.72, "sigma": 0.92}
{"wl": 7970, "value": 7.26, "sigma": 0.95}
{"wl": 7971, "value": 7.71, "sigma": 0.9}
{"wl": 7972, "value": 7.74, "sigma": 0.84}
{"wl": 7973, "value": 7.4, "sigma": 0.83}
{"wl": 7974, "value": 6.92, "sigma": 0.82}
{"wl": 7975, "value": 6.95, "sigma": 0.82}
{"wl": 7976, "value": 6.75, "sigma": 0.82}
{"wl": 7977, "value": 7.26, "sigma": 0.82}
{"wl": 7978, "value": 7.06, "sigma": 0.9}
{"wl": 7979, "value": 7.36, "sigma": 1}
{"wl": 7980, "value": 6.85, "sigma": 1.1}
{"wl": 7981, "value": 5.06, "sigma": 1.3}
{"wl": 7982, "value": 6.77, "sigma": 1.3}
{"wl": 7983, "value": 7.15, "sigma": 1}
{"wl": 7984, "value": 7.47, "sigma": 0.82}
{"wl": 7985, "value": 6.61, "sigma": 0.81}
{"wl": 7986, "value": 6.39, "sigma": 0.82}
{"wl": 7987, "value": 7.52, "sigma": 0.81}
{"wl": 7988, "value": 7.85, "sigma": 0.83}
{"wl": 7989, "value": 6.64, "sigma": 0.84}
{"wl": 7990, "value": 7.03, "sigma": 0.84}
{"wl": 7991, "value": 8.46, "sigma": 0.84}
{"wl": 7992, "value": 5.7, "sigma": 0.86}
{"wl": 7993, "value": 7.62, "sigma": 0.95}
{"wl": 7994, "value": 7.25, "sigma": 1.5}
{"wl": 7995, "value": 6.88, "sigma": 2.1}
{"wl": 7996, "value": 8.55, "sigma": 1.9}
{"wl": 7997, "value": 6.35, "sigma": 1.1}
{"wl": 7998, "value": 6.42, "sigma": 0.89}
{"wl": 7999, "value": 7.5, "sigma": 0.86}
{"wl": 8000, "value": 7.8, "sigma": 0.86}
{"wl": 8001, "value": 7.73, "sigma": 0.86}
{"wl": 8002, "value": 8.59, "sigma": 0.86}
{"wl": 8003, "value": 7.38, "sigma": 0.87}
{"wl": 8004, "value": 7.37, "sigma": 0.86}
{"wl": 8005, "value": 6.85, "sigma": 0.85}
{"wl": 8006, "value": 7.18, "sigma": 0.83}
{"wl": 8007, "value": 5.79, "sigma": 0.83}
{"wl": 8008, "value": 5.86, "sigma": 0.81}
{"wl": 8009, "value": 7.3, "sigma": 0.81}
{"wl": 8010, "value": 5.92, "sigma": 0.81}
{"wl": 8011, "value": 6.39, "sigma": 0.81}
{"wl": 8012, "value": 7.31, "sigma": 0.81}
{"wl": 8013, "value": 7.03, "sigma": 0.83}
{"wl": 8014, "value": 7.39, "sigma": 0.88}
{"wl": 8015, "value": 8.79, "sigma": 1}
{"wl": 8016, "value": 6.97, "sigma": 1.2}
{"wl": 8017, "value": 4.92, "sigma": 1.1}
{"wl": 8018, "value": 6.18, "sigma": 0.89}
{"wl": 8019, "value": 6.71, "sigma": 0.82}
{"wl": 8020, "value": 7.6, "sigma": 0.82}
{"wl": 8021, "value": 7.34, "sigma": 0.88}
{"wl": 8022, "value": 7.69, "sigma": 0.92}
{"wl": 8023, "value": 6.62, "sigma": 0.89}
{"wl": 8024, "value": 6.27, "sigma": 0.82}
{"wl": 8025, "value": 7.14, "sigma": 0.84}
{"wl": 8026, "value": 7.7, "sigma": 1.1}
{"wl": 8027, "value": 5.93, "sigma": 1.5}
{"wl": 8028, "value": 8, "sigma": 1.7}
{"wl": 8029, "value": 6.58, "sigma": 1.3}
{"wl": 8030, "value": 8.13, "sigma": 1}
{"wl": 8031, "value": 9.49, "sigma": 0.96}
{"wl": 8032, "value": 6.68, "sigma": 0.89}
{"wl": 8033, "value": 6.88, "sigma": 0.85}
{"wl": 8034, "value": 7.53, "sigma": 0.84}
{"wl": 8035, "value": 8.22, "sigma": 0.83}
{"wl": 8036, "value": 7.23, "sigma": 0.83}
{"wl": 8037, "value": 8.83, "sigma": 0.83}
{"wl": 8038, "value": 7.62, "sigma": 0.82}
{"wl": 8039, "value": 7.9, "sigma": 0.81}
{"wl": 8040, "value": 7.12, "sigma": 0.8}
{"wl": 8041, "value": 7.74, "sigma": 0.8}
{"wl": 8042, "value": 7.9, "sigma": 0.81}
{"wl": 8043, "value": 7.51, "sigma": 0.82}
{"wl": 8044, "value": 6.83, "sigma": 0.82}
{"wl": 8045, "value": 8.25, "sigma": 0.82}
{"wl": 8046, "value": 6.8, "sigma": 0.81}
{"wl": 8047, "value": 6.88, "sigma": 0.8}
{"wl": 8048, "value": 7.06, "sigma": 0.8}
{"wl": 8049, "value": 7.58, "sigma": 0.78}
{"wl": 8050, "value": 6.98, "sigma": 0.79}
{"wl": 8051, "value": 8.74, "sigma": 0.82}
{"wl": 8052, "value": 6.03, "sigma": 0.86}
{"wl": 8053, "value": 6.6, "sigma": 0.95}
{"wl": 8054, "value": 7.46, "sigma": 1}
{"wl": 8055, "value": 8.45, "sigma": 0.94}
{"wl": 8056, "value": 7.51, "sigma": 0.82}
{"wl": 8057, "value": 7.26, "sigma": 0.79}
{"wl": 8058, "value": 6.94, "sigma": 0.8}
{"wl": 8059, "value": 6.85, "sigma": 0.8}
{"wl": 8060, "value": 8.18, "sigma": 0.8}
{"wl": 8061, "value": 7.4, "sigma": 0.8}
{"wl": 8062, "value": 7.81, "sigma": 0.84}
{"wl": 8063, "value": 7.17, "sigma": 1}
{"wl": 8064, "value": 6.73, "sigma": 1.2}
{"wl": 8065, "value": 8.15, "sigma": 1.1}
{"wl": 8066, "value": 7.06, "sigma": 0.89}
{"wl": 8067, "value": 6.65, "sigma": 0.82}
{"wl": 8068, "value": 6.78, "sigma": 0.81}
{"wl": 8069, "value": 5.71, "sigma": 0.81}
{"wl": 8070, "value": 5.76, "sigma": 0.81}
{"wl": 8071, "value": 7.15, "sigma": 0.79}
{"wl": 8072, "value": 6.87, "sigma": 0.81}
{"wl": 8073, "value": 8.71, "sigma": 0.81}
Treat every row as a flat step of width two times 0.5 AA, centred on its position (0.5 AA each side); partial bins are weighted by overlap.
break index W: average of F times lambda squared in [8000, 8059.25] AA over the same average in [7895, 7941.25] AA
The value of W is 0.49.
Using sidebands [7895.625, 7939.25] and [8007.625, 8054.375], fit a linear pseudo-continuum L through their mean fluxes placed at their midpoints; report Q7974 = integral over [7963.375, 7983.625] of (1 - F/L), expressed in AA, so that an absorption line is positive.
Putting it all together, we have 7.8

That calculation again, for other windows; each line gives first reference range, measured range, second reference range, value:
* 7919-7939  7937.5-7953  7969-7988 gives 5.2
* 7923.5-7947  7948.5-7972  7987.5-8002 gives 6.5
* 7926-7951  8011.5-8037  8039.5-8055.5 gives 1.5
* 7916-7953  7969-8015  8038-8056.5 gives 8.5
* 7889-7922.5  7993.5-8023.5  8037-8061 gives 8.0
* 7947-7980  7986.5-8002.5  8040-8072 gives -0.6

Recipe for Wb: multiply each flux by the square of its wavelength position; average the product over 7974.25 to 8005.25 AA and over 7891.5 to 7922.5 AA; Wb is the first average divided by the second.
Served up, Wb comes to 0.5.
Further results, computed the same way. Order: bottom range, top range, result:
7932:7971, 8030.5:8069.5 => 1.06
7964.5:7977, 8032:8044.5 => 1.05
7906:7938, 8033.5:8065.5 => 0.74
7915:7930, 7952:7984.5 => 0.51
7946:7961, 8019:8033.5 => 1.07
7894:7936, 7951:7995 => 0.44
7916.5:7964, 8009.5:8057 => 0.79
